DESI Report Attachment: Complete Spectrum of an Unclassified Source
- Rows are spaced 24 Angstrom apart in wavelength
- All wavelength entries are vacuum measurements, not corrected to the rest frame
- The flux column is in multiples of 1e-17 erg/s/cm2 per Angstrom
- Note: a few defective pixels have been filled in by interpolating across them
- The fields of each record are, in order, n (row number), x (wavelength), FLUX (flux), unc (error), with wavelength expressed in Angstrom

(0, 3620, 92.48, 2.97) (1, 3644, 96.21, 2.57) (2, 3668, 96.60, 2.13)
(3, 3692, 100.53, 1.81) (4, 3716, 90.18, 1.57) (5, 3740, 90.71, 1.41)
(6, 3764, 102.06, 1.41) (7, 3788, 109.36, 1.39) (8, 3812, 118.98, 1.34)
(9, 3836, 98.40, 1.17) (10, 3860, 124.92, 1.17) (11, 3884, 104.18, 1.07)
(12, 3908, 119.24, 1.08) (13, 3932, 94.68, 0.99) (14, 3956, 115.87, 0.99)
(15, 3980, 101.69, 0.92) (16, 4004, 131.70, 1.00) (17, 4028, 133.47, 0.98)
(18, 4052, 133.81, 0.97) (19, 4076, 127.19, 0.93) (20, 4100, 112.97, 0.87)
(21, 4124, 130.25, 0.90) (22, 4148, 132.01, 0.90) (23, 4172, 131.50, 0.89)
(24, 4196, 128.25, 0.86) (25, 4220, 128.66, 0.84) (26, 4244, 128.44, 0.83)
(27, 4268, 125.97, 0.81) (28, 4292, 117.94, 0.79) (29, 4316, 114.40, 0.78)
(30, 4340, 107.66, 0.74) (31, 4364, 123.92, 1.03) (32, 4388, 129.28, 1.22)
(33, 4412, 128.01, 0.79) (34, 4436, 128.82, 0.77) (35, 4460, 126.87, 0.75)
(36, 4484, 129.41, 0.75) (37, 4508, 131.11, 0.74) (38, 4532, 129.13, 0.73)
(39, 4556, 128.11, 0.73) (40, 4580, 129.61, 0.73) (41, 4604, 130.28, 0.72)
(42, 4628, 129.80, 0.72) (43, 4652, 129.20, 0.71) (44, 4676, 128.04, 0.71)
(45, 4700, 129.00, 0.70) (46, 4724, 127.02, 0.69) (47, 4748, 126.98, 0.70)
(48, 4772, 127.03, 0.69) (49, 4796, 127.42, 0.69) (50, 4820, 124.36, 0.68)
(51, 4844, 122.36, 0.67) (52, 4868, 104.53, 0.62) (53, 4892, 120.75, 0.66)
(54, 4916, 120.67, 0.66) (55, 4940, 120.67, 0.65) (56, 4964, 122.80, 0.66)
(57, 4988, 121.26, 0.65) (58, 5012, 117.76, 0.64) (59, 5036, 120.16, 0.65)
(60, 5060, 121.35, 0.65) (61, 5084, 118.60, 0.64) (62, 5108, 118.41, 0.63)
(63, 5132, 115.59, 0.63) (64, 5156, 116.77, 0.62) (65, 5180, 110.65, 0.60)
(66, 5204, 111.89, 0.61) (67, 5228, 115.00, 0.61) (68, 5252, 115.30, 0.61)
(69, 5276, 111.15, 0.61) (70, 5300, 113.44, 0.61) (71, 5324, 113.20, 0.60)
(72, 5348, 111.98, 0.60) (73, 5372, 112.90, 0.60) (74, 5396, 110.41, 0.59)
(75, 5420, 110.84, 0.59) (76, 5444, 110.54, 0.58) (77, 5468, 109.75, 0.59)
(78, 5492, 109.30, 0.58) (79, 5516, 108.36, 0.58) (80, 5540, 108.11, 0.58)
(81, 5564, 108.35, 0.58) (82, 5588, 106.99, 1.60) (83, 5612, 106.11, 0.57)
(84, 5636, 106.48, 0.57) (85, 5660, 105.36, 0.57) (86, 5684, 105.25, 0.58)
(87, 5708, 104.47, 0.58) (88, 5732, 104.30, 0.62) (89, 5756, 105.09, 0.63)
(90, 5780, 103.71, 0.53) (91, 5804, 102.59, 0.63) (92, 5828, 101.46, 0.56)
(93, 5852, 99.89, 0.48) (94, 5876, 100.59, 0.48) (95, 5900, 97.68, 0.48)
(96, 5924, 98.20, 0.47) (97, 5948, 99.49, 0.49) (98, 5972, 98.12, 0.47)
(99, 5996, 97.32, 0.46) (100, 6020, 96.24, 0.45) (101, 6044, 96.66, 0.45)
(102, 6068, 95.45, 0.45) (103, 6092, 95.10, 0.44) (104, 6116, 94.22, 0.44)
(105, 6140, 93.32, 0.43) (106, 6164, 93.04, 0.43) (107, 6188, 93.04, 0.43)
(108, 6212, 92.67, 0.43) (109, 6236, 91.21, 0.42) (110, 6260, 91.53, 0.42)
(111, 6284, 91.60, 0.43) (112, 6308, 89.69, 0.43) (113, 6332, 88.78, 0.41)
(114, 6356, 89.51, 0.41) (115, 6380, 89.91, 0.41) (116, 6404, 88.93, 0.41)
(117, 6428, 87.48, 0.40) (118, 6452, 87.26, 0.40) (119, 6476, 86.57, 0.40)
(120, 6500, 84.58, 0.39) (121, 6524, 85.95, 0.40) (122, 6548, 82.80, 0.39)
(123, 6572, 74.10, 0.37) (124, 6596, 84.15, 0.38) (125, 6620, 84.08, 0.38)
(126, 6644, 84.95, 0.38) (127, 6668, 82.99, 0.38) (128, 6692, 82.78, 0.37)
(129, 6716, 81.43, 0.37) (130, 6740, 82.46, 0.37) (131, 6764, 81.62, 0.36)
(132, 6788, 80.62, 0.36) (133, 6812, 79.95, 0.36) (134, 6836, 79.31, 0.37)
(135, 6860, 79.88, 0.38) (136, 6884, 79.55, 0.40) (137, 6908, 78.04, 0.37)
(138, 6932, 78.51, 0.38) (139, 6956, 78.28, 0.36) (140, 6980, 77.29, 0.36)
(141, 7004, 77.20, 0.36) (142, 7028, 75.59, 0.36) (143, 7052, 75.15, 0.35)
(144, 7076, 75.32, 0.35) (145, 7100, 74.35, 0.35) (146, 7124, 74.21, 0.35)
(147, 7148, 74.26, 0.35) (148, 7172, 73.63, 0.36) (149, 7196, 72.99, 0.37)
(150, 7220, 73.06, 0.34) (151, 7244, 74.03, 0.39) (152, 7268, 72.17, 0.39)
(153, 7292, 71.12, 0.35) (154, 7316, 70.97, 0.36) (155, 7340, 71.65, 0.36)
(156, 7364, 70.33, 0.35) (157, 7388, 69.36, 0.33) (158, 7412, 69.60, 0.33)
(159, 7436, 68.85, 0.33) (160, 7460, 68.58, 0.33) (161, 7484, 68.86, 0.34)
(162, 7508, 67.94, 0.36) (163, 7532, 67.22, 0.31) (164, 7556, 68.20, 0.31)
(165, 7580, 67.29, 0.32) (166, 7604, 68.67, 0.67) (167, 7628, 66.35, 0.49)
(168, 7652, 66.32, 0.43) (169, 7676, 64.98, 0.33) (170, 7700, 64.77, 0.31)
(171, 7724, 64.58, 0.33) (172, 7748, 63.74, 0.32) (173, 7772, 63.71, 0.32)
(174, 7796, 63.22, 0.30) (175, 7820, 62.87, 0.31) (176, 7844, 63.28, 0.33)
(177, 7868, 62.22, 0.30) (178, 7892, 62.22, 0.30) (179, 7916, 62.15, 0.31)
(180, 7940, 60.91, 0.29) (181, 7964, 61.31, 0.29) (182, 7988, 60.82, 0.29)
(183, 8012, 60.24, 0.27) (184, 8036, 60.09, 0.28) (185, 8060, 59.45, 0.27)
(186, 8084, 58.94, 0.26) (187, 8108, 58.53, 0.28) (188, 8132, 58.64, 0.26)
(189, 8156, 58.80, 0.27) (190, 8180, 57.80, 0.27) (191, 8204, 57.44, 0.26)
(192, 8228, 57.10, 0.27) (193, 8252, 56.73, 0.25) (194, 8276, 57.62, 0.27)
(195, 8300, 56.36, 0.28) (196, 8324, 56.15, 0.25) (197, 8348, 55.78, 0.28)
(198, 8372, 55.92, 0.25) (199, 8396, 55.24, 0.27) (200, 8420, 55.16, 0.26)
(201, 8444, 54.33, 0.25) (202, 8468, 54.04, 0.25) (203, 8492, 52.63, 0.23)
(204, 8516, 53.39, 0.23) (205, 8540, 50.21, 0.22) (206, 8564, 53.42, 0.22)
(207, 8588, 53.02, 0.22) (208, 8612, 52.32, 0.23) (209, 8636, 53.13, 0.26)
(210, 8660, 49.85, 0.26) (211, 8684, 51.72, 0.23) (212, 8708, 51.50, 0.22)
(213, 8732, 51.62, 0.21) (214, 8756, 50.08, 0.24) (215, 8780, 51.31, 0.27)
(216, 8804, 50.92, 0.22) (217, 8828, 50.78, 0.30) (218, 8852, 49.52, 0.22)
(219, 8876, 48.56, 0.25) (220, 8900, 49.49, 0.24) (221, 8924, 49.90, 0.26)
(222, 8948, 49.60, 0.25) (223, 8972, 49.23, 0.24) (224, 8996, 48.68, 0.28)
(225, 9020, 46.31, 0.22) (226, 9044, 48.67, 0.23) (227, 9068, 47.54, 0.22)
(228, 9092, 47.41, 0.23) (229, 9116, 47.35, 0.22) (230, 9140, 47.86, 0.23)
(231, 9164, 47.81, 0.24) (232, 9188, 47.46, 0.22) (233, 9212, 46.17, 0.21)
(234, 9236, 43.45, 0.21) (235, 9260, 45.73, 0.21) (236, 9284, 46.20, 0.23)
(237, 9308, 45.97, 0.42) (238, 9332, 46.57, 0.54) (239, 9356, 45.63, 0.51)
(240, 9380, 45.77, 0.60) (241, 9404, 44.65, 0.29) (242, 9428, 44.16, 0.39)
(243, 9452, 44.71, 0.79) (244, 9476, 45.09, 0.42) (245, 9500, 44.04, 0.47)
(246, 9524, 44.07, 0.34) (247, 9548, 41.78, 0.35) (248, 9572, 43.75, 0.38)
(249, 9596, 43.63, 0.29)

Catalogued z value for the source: 0.000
